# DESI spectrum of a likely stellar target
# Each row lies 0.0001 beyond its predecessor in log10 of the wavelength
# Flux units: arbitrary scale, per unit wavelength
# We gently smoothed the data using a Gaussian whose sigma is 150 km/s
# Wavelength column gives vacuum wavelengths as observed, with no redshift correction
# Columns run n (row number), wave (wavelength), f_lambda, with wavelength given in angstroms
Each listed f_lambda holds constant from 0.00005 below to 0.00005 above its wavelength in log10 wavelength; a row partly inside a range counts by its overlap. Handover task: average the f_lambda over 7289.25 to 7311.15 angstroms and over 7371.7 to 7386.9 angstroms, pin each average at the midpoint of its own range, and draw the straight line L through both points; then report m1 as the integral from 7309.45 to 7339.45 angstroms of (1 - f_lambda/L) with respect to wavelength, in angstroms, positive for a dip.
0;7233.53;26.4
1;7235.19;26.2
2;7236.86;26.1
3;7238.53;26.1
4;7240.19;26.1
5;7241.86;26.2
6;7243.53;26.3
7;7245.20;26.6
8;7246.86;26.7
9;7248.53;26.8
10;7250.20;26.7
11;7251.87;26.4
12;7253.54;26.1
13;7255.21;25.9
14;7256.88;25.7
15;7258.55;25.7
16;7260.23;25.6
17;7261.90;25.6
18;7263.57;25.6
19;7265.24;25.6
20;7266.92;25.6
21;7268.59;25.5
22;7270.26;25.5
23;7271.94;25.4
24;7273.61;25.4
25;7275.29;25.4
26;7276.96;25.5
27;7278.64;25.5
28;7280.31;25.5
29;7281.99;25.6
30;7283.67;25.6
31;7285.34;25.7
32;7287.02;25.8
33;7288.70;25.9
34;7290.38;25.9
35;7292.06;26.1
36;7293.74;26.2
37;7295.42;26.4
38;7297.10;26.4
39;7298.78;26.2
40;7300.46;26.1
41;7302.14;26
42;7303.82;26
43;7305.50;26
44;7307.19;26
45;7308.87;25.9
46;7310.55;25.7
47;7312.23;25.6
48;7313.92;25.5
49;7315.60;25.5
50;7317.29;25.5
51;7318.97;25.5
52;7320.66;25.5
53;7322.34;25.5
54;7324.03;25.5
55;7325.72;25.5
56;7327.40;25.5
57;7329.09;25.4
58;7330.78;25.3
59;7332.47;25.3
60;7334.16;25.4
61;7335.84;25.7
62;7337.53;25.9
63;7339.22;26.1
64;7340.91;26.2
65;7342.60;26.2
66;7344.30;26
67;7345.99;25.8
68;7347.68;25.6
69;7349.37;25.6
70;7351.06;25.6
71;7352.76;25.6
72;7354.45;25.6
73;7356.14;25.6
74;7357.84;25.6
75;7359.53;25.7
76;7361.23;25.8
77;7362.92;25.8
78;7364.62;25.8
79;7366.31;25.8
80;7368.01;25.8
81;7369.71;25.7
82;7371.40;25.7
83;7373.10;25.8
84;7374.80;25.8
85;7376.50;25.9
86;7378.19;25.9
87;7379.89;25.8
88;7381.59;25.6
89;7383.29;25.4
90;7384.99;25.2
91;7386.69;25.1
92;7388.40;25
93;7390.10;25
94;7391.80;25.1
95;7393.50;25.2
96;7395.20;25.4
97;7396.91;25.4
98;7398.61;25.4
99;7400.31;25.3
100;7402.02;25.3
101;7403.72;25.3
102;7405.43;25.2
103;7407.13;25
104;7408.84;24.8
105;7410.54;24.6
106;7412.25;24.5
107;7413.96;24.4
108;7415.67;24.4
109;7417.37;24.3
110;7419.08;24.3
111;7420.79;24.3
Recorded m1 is 0.46 angstroms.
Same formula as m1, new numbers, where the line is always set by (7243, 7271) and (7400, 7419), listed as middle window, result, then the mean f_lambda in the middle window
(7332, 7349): -0.3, 25.8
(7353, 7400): -0.9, 25.6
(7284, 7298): -0.2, 26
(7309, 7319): 0.0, 25.6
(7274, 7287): 0.1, 25.6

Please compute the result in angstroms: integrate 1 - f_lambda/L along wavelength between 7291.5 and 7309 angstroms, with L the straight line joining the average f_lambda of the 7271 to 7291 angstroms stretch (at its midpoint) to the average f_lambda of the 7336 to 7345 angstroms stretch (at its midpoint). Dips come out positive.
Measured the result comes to -0.3 angstroms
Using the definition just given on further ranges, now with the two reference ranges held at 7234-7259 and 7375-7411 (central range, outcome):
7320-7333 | 0.15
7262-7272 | 0.22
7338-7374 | -0.34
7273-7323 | 0.27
